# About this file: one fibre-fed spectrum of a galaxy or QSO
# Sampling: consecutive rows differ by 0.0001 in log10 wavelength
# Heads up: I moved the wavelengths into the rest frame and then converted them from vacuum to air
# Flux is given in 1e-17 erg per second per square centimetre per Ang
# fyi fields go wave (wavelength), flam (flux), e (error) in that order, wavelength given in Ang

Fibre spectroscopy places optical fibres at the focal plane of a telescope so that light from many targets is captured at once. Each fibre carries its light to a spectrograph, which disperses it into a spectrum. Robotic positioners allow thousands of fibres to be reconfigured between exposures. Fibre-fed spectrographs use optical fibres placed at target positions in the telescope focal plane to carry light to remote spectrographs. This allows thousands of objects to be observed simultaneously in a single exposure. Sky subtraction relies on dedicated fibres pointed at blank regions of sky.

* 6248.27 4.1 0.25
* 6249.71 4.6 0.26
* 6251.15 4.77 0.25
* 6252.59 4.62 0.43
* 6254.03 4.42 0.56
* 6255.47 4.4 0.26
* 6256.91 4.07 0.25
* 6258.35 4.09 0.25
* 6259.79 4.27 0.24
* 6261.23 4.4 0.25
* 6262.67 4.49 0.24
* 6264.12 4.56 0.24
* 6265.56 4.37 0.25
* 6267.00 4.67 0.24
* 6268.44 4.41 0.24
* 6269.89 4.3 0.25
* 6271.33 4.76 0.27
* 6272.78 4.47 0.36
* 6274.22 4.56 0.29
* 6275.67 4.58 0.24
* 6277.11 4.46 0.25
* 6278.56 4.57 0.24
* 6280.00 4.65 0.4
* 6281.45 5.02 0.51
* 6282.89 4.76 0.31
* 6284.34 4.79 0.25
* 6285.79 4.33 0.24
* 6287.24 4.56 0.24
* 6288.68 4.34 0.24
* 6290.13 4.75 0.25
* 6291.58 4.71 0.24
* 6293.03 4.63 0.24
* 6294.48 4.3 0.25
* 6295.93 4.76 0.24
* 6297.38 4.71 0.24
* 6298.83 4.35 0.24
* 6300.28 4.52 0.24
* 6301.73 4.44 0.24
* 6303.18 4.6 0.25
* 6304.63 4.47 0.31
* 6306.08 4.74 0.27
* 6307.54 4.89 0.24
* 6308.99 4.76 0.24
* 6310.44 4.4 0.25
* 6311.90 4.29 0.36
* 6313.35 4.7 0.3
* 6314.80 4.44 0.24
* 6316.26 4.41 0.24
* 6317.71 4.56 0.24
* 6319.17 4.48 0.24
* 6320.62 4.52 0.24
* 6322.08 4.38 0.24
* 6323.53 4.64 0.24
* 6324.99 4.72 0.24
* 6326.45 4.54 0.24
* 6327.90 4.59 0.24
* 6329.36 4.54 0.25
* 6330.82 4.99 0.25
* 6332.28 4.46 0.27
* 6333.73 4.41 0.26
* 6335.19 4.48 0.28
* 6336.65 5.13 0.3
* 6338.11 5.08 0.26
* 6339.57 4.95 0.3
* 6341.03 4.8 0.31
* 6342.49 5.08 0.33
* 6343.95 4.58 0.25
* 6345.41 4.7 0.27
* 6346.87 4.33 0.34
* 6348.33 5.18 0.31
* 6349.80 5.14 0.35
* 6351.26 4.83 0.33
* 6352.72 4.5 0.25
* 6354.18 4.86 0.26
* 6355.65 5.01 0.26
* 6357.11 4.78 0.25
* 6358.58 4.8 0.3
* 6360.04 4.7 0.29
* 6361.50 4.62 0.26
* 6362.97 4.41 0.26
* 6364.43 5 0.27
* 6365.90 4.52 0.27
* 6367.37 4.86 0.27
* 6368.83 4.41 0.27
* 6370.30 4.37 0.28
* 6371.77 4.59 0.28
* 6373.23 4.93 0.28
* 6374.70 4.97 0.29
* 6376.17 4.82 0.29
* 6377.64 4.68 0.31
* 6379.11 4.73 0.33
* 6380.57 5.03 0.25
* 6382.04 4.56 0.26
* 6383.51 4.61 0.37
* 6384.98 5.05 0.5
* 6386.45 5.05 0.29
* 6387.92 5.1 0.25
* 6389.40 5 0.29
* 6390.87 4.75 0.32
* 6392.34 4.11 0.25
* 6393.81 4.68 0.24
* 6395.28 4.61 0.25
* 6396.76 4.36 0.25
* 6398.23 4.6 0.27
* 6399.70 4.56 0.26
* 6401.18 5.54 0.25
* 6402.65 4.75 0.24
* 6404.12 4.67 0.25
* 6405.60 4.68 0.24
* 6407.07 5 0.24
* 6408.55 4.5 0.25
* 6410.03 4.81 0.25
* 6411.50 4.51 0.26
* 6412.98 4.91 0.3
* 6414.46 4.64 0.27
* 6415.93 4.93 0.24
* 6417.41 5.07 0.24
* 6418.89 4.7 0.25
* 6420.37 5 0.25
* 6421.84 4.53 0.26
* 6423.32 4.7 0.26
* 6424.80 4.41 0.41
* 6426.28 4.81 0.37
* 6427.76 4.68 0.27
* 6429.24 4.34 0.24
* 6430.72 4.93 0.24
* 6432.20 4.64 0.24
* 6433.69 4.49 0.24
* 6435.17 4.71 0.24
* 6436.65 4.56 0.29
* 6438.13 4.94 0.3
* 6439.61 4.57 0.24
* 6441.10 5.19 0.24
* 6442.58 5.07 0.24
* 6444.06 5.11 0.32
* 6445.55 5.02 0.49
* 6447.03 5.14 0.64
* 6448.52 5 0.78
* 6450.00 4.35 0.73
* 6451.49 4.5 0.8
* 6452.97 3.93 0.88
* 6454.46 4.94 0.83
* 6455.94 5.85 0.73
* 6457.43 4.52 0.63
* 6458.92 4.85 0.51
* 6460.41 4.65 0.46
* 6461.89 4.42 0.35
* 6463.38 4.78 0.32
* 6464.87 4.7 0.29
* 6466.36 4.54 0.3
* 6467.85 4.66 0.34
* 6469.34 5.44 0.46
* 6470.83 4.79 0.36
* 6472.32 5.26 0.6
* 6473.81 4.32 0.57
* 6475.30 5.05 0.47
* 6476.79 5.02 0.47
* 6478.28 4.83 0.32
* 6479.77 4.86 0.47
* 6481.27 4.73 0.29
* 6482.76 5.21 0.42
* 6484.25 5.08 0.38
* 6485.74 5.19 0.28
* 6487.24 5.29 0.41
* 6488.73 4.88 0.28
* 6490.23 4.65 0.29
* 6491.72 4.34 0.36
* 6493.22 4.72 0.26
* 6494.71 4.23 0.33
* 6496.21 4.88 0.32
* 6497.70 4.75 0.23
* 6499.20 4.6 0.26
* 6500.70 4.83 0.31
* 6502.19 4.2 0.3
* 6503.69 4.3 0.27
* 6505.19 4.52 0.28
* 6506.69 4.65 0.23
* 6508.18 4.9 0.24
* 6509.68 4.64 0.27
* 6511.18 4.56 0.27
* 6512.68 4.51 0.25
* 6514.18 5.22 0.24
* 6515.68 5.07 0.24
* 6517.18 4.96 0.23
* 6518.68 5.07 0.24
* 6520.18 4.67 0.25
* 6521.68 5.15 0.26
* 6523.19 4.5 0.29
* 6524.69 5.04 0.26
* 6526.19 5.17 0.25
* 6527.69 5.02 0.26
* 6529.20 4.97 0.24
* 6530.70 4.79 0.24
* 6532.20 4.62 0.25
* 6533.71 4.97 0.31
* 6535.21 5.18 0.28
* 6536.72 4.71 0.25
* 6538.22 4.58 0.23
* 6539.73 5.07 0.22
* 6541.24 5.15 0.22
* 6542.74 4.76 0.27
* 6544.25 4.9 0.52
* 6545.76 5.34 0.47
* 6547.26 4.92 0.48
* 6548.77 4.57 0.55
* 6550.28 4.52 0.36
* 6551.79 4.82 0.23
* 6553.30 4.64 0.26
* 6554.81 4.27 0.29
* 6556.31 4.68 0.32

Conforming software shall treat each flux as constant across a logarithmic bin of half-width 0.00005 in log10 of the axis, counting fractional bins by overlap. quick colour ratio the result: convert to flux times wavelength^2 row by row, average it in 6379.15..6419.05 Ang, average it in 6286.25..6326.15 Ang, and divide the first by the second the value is 1.08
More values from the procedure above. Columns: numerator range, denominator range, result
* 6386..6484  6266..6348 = 1.08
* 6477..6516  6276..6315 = 1.10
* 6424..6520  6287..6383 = 1.07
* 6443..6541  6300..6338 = 1.11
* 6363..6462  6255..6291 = 1.10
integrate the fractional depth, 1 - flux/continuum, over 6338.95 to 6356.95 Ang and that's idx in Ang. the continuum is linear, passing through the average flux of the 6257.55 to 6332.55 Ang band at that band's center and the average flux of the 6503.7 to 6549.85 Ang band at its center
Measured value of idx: -0.8 Ang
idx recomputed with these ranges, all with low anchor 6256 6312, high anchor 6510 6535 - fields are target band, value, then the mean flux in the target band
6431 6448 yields -0.3 Ang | 4.86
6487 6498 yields 0.4 Ang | 4.69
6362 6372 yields 0.1 Ang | 4.59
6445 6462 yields 0.1 Ang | 4.78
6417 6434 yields 0.2 Ang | 4.69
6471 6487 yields -0.4 Ang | 4.96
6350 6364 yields -0.3 Ang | 4.75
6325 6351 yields -0.8 Ang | 4.76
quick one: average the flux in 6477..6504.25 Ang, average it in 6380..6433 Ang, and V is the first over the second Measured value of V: 1.00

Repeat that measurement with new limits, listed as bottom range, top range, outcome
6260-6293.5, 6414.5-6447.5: 1.05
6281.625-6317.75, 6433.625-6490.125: 1.06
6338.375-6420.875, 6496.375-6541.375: 1.01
